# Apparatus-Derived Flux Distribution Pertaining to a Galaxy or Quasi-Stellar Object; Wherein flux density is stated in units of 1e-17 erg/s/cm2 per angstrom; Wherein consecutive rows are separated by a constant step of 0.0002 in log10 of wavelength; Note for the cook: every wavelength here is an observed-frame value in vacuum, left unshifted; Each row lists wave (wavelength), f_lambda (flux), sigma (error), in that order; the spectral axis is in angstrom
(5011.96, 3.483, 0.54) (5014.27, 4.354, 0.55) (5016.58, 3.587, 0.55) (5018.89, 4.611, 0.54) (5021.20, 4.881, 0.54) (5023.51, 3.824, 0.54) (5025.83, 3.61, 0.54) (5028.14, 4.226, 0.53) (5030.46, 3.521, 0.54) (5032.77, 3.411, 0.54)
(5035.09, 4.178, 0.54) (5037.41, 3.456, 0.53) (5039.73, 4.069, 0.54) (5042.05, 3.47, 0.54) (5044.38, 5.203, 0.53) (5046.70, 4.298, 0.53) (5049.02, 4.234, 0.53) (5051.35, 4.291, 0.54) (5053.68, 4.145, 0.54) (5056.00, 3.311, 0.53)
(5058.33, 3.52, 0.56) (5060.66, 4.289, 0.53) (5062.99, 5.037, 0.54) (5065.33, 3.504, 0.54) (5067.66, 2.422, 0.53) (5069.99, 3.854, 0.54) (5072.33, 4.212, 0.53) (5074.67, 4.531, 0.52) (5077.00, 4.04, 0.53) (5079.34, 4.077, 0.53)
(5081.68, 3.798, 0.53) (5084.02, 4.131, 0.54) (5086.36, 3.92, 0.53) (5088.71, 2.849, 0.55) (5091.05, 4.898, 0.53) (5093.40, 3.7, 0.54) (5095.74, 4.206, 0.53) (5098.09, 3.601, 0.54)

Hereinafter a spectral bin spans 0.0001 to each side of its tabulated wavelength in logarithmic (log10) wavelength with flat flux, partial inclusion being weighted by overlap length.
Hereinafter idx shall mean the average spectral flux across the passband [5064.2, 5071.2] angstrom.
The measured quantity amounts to 3.27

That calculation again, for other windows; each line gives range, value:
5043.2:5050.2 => 4.57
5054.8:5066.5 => 3.93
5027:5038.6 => 3.76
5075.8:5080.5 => 4.07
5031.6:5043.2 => 3.72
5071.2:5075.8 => 4.37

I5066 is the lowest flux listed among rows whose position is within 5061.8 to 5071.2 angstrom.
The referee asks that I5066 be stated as 2.422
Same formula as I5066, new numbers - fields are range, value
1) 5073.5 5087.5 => 3.798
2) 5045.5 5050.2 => 4.234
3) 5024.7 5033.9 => 3.411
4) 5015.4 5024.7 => 3.587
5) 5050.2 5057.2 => 3.311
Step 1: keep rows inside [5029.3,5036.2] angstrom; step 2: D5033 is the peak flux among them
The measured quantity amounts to 4.178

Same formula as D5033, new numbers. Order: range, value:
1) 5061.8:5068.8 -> 5.037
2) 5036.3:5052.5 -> 5.203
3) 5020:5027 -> 4.881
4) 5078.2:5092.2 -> 4.898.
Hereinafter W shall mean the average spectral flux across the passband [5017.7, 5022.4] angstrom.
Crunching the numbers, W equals 4.73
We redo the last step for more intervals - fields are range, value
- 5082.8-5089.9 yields 3.64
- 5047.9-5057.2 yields 3.99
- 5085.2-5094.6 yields 3.84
